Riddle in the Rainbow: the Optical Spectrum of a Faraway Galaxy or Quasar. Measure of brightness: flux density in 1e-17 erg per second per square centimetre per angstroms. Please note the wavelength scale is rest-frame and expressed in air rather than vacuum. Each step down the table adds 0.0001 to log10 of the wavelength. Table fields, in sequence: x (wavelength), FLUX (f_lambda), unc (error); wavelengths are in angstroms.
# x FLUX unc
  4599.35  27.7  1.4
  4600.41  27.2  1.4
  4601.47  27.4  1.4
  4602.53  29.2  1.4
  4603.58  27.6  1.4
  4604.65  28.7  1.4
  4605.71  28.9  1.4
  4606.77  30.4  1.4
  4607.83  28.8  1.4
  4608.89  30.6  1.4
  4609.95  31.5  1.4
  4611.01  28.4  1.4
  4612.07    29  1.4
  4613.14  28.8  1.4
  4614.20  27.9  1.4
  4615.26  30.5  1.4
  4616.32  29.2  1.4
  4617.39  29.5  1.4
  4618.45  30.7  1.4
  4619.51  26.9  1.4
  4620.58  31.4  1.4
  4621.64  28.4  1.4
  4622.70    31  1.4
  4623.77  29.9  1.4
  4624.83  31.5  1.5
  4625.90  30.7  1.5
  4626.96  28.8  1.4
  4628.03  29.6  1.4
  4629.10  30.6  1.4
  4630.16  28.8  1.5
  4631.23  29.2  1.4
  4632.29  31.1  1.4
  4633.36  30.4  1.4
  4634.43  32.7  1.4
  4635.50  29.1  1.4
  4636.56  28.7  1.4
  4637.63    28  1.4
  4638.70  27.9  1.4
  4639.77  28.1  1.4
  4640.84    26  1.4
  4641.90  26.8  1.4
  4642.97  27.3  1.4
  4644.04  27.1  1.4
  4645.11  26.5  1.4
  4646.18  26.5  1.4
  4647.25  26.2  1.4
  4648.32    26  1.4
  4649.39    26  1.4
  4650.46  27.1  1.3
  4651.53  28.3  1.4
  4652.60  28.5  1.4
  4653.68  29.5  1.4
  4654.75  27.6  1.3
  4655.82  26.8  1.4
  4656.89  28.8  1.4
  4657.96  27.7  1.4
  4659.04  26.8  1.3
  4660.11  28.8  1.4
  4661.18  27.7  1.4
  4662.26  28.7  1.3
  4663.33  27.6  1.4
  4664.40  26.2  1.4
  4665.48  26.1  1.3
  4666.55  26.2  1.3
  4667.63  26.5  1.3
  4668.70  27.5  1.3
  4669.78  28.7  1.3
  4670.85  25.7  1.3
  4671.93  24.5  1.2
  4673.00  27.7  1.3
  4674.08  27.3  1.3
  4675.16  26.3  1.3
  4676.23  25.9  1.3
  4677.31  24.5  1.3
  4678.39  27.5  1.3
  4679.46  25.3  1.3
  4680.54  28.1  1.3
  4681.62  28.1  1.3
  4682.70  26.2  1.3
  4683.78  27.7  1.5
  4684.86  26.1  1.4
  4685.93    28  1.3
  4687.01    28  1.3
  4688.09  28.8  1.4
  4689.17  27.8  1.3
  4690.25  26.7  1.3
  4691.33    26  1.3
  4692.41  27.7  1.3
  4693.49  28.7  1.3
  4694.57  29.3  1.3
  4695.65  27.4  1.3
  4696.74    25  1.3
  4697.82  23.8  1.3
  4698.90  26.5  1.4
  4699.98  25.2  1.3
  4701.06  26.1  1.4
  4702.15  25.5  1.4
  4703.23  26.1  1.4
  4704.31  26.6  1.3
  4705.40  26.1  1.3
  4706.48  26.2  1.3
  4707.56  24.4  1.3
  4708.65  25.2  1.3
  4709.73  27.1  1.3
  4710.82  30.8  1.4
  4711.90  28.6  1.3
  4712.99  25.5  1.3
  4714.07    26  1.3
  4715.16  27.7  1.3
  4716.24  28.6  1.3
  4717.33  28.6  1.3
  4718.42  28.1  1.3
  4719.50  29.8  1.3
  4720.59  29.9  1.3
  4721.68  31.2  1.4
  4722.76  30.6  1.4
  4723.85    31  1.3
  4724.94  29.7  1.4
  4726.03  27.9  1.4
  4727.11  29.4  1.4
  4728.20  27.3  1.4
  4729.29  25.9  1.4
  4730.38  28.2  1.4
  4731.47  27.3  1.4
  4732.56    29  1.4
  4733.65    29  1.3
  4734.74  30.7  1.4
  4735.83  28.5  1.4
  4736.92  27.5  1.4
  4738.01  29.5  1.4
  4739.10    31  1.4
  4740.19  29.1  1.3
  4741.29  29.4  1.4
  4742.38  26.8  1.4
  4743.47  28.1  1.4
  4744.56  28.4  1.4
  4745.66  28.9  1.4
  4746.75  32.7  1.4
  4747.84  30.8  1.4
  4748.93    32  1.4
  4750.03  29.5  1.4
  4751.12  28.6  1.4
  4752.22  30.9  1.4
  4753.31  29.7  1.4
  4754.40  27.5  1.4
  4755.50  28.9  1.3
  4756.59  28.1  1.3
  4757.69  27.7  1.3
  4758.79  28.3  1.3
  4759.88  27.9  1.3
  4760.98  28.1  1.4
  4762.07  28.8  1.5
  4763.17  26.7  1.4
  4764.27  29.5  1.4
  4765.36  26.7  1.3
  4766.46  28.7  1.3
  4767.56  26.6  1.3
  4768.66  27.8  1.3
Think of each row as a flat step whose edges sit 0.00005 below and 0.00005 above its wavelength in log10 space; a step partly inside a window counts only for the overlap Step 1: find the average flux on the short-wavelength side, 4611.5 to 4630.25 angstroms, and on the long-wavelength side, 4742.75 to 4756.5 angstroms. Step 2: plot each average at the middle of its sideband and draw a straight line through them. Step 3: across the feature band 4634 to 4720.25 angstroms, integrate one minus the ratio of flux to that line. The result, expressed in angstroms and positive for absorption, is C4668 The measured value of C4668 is 7.1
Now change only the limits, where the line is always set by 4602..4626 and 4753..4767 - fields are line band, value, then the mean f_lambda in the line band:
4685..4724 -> 1.7 angstroms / 27.4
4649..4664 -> 0.7 angstroms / 27.9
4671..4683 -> 1.0 angstroms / 26.5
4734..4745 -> -0.2 angstroms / 28.9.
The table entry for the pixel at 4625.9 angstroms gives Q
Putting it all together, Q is 30.7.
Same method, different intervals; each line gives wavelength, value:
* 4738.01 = 29.5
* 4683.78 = 27.7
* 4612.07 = 29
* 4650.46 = 27.1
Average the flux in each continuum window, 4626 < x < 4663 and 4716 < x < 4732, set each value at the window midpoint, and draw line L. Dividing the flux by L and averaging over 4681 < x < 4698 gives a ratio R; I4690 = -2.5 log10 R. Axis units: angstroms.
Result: 0.05 mag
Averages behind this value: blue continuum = 28.2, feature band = 27.3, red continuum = 28.9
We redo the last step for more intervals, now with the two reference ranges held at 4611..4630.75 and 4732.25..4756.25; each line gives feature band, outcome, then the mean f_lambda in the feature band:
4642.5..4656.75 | 0.088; 27.2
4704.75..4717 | 0.096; 26.9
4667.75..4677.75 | 0.117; 26.5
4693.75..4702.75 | 0.129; 26.2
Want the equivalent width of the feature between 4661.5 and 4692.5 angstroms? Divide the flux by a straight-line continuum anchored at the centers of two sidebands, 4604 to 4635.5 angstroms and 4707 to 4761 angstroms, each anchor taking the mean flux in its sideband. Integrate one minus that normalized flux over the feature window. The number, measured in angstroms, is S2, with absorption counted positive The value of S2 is 2.4 angstroms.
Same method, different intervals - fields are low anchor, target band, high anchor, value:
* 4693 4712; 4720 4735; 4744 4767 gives -0.74 angstroms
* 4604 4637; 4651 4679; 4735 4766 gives 2.14 angstroms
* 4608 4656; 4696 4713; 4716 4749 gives 1.67 angstroms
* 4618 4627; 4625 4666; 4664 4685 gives 0.51 angstroms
